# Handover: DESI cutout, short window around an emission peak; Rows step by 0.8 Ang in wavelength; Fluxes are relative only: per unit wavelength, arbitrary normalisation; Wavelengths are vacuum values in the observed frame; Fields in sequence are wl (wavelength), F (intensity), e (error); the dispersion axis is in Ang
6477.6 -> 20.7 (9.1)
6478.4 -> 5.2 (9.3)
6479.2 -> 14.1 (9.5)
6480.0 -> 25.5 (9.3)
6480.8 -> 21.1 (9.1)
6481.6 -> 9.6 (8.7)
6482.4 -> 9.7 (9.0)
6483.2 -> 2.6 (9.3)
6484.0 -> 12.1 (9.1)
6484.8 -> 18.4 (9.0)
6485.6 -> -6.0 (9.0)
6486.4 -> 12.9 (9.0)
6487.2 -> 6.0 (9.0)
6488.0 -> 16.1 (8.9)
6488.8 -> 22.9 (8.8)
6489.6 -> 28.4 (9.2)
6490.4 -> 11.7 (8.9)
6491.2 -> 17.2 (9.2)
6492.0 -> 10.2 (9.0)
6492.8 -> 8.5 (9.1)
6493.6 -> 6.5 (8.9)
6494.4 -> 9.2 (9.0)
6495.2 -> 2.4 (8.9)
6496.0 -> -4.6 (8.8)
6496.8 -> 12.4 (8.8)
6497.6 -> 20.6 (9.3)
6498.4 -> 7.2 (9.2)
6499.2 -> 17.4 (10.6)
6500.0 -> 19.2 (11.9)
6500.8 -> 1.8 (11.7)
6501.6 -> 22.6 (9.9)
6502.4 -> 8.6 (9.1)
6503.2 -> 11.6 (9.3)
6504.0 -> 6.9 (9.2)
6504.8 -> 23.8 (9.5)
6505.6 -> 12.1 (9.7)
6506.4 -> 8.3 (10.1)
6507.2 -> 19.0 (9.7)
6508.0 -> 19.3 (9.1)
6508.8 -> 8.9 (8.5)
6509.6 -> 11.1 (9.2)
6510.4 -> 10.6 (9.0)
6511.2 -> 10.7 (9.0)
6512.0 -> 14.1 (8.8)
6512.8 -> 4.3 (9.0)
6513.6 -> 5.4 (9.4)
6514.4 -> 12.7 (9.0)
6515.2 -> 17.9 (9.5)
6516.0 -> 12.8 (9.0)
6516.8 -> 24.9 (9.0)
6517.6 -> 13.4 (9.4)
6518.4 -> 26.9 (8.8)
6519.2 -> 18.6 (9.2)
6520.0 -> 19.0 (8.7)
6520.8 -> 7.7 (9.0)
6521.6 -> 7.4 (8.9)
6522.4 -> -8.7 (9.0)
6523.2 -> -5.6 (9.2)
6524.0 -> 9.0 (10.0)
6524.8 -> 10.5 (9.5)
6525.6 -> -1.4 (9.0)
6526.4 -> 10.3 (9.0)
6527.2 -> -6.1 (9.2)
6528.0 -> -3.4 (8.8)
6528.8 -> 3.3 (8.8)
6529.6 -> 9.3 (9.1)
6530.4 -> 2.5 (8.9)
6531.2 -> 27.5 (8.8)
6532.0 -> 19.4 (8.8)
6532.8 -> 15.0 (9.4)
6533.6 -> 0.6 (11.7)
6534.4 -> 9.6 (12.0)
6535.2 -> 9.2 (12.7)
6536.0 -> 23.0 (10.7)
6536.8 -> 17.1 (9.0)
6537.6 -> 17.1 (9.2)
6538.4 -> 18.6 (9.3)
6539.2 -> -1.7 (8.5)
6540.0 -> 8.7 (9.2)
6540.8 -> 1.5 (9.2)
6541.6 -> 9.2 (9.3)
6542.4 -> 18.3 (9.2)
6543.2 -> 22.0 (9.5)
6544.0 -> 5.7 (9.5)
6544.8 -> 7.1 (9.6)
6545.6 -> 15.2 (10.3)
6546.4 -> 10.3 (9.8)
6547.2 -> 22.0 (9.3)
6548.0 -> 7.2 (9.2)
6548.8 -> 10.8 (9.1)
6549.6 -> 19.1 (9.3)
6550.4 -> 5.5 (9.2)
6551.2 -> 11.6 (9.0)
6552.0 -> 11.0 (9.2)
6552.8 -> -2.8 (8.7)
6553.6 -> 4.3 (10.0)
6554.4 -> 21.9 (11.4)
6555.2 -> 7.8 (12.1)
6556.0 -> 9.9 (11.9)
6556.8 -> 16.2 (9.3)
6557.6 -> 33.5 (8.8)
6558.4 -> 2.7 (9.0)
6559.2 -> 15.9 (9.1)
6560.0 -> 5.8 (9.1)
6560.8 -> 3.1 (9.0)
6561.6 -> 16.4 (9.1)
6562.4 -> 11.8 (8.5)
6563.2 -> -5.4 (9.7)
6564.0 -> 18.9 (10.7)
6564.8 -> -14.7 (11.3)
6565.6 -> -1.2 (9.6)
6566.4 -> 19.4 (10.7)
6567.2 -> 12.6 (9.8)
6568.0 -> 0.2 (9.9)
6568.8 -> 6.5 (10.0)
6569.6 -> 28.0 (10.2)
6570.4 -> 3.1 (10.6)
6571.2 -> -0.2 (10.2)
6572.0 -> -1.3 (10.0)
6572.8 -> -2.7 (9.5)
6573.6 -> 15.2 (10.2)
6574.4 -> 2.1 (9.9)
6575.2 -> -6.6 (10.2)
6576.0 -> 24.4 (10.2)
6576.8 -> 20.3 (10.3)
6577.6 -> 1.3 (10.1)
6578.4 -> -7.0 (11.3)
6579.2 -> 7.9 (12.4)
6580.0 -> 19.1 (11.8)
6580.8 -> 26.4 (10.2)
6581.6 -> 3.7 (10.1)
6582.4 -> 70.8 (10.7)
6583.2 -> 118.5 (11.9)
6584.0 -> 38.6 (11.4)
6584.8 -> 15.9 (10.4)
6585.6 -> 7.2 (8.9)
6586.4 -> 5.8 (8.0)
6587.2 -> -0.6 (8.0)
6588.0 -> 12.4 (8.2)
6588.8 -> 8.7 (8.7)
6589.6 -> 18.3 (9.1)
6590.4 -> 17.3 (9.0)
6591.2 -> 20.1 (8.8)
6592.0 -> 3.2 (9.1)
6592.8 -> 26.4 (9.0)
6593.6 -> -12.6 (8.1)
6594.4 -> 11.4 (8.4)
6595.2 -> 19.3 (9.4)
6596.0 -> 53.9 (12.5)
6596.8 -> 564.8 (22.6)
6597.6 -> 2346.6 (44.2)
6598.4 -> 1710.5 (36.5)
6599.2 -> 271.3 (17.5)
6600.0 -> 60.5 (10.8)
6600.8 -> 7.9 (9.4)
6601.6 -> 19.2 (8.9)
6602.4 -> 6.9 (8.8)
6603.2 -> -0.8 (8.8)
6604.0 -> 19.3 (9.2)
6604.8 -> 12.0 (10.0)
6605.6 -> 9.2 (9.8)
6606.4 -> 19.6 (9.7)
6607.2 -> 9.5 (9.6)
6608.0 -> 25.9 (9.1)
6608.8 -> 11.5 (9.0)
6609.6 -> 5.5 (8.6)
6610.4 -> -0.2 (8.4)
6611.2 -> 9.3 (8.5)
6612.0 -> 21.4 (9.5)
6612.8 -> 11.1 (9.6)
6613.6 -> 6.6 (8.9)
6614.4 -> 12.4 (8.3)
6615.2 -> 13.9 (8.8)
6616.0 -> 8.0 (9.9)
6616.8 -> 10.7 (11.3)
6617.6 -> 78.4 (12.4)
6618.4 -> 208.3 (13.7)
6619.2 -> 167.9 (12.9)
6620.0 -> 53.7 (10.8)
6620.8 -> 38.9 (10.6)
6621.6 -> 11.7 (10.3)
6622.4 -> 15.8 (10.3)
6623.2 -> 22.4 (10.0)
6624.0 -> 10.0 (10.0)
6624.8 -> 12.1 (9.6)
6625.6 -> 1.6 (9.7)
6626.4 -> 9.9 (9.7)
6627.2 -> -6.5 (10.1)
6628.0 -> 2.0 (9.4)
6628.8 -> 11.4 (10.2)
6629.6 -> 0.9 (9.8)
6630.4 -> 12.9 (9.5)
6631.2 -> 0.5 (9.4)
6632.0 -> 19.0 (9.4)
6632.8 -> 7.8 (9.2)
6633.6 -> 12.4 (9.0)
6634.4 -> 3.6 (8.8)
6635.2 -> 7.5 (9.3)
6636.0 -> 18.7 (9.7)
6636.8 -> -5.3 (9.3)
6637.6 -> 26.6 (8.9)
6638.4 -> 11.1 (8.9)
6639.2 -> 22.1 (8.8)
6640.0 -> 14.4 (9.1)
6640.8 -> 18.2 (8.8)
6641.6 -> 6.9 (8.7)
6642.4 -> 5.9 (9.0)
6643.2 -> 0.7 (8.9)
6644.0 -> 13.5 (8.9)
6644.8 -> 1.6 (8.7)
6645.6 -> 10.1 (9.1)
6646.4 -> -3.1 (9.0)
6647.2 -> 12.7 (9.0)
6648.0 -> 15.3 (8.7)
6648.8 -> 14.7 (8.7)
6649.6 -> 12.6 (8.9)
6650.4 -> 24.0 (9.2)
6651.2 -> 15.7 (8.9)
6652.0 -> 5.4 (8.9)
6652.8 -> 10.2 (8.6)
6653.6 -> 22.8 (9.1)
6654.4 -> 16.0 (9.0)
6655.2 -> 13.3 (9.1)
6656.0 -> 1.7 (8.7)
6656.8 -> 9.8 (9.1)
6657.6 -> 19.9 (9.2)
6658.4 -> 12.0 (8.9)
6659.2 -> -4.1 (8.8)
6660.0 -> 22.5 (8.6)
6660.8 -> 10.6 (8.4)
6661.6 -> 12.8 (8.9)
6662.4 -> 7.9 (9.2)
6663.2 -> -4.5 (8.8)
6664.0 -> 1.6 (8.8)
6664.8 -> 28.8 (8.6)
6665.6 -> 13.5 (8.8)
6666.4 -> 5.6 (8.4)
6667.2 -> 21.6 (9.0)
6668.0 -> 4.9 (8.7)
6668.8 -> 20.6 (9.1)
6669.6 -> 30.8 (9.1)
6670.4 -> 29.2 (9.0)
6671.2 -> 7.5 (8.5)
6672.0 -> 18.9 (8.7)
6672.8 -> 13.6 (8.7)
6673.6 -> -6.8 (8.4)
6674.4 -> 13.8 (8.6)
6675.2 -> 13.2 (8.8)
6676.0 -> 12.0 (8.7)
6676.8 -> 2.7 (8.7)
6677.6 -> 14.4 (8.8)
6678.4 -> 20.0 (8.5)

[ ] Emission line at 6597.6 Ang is H-alpha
